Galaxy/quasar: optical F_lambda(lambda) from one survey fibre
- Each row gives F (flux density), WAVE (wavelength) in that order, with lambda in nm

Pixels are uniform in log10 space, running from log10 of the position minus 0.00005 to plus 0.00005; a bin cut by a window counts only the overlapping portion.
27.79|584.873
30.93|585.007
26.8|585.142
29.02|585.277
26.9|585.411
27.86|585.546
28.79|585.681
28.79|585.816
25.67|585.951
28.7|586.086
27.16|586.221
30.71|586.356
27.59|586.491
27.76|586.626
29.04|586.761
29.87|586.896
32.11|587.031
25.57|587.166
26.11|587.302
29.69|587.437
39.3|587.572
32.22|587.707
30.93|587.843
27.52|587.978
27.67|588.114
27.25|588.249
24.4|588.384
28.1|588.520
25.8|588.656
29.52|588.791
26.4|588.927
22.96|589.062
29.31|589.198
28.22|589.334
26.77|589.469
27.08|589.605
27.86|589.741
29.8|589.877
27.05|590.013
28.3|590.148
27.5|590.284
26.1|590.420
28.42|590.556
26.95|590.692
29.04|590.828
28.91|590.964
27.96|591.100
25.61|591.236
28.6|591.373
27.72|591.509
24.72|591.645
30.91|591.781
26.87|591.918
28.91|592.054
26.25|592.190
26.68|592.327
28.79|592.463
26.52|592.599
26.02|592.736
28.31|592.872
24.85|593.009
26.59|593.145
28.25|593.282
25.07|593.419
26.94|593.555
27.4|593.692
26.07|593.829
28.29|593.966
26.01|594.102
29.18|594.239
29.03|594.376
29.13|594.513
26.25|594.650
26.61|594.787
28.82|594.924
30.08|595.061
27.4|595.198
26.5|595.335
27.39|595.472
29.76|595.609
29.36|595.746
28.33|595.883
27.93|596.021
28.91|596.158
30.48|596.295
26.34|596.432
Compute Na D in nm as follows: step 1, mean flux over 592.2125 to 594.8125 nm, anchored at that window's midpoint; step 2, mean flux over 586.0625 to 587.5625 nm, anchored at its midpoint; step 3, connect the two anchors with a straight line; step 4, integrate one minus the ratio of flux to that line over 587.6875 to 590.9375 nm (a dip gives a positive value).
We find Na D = 0.07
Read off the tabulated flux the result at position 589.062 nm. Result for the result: 22.96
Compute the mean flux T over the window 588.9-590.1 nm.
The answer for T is 27.3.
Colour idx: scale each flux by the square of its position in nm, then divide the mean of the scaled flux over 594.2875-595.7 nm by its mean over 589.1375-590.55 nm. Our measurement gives 1.0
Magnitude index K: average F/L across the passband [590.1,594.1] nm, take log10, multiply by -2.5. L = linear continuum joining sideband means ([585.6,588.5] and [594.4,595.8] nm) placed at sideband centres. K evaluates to 0.04 mag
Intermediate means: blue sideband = 28.9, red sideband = 28.1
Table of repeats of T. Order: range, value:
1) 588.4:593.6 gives 27.3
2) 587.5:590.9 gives 28.2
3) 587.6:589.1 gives 27.9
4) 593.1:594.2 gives 26.9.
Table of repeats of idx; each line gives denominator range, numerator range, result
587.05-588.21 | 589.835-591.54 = 0.94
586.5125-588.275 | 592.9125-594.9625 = 0.94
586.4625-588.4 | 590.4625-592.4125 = 0.96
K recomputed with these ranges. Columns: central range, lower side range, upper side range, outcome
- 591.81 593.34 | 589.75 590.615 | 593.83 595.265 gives 0.03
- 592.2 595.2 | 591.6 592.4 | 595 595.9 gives 0.02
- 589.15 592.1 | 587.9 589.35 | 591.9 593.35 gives -0.03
